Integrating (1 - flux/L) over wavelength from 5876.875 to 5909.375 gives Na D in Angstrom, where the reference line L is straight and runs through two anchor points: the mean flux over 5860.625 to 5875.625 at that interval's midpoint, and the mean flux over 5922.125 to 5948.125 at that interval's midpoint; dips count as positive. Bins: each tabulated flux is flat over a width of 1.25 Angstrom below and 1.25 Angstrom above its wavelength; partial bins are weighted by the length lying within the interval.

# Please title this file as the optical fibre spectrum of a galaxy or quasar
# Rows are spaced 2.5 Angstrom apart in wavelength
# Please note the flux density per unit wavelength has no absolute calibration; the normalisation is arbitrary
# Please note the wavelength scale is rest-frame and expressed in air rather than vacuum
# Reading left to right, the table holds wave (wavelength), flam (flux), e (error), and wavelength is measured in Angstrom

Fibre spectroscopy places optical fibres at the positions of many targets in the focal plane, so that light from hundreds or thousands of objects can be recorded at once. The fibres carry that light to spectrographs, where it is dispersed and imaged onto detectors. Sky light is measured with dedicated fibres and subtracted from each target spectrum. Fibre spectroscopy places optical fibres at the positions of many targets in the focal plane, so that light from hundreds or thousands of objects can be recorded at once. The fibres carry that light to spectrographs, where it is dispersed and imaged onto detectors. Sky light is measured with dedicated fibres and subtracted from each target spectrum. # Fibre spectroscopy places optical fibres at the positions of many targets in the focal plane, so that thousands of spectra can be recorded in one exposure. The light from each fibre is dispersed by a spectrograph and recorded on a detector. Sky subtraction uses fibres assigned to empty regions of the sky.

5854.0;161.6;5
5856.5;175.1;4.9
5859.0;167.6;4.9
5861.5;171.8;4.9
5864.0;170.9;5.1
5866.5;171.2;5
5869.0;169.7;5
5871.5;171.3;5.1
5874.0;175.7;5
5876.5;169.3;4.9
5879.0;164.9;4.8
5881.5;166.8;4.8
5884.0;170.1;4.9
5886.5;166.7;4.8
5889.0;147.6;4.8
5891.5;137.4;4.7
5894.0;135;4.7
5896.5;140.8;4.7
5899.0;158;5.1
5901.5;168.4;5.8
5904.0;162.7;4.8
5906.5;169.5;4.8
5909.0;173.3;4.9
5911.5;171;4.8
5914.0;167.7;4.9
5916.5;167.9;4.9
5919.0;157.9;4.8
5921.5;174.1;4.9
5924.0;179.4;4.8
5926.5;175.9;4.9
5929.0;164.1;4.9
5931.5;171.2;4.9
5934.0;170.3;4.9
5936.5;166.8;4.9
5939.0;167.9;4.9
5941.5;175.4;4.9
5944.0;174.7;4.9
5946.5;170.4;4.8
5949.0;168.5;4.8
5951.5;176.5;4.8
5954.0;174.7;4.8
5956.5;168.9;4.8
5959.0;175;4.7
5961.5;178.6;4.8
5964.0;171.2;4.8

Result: 2.5 Angstrom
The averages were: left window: 172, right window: 172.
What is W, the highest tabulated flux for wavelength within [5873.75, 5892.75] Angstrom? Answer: 175.7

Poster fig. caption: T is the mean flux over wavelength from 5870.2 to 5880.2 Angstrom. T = 170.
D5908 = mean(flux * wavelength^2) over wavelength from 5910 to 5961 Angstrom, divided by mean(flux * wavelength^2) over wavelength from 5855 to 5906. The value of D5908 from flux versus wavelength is 1.1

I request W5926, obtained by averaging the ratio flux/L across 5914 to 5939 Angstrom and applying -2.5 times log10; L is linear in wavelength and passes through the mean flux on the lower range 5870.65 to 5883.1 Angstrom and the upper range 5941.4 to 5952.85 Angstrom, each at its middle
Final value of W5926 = 0.015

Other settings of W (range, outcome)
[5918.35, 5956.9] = 179.4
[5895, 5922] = 174.1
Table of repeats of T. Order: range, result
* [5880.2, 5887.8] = 168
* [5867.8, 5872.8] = 171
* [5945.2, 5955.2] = 173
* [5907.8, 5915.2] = 171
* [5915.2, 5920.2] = 163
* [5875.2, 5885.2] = 168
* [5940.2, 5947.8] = 173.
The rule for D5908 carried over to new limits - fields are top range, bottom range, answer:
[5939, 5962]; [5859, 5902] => 1.09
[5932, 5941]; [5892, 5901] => 1.17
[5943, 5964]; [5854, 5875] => 1.04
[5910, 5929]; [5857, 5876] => 1.01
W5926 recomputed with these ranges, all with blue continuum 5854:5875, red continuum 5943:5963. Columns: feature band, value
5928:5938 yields 0.03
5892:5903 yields 0.15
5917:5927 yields 0.01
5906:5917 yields 0.01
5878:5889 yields 0.04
